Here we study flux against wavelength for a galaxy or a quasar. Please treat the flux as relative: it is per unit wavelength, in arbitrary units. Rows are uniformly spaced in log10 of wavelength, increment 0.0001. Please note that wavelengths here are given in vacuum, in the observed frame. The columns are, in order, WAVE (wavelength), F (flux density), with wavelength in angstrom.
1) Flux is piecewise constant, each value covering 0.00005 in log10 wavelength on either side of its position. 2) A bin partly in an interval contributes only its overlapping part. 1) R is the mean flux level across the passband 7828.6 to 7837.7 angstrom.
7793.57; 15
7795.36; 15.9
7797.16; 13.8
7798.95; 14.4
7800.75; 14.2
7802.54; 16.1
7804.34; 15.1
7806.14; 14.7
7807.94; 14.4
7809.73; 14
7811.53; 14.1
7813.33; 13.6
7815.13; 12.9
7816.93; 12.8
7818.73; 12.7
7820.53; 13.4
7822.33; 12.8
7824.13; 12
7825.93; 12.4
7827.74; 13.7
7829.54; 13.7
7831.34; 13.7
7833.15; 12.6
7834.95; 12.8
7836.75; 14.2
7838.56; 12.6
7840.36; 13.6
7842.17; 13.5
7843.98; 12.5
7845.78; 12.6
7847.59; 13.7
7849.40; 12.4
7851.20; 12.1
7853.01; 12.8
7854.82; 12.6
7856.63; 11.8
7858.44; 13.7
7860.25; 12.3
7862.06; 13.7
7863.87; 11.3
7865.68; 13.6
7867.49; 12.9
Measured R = 13.4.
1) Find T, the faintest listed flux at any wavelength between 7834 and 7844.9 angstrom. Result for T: 12.5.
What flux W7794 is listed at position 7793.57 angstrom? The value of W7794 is 15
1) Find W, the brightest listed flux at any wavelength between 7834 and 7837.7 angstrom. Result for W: 14.2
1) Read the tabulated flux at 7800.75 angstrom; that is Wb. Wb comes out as 14.2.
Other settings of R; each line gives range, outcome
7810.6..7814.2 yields 13.8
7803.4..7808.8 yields 14.7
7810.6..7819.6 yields 13.2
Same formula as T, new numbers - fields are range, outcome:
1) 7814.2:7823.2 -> 12.7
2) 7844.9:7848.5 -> 12.6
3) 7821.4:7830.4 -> 12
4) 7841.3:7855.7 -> 12.1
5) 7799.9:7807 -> 14.2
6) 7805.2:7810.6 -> 14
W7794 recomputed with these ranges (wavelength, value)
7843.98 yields 12.5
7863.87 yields 11.3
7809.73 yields 14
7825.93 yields 12.4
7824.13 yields 12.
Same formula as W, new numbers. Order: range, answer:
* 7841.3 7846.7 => 13.5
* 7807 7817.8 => 14.4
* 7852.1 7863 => 13.7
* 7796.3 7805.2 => 16.1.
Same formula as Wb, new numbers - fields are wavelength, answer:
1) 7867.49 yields 12.9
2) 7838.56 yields 12.6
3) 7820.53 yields 13.4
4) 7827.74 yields 13.7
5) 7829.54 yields 13.7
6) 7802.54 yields 16.1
